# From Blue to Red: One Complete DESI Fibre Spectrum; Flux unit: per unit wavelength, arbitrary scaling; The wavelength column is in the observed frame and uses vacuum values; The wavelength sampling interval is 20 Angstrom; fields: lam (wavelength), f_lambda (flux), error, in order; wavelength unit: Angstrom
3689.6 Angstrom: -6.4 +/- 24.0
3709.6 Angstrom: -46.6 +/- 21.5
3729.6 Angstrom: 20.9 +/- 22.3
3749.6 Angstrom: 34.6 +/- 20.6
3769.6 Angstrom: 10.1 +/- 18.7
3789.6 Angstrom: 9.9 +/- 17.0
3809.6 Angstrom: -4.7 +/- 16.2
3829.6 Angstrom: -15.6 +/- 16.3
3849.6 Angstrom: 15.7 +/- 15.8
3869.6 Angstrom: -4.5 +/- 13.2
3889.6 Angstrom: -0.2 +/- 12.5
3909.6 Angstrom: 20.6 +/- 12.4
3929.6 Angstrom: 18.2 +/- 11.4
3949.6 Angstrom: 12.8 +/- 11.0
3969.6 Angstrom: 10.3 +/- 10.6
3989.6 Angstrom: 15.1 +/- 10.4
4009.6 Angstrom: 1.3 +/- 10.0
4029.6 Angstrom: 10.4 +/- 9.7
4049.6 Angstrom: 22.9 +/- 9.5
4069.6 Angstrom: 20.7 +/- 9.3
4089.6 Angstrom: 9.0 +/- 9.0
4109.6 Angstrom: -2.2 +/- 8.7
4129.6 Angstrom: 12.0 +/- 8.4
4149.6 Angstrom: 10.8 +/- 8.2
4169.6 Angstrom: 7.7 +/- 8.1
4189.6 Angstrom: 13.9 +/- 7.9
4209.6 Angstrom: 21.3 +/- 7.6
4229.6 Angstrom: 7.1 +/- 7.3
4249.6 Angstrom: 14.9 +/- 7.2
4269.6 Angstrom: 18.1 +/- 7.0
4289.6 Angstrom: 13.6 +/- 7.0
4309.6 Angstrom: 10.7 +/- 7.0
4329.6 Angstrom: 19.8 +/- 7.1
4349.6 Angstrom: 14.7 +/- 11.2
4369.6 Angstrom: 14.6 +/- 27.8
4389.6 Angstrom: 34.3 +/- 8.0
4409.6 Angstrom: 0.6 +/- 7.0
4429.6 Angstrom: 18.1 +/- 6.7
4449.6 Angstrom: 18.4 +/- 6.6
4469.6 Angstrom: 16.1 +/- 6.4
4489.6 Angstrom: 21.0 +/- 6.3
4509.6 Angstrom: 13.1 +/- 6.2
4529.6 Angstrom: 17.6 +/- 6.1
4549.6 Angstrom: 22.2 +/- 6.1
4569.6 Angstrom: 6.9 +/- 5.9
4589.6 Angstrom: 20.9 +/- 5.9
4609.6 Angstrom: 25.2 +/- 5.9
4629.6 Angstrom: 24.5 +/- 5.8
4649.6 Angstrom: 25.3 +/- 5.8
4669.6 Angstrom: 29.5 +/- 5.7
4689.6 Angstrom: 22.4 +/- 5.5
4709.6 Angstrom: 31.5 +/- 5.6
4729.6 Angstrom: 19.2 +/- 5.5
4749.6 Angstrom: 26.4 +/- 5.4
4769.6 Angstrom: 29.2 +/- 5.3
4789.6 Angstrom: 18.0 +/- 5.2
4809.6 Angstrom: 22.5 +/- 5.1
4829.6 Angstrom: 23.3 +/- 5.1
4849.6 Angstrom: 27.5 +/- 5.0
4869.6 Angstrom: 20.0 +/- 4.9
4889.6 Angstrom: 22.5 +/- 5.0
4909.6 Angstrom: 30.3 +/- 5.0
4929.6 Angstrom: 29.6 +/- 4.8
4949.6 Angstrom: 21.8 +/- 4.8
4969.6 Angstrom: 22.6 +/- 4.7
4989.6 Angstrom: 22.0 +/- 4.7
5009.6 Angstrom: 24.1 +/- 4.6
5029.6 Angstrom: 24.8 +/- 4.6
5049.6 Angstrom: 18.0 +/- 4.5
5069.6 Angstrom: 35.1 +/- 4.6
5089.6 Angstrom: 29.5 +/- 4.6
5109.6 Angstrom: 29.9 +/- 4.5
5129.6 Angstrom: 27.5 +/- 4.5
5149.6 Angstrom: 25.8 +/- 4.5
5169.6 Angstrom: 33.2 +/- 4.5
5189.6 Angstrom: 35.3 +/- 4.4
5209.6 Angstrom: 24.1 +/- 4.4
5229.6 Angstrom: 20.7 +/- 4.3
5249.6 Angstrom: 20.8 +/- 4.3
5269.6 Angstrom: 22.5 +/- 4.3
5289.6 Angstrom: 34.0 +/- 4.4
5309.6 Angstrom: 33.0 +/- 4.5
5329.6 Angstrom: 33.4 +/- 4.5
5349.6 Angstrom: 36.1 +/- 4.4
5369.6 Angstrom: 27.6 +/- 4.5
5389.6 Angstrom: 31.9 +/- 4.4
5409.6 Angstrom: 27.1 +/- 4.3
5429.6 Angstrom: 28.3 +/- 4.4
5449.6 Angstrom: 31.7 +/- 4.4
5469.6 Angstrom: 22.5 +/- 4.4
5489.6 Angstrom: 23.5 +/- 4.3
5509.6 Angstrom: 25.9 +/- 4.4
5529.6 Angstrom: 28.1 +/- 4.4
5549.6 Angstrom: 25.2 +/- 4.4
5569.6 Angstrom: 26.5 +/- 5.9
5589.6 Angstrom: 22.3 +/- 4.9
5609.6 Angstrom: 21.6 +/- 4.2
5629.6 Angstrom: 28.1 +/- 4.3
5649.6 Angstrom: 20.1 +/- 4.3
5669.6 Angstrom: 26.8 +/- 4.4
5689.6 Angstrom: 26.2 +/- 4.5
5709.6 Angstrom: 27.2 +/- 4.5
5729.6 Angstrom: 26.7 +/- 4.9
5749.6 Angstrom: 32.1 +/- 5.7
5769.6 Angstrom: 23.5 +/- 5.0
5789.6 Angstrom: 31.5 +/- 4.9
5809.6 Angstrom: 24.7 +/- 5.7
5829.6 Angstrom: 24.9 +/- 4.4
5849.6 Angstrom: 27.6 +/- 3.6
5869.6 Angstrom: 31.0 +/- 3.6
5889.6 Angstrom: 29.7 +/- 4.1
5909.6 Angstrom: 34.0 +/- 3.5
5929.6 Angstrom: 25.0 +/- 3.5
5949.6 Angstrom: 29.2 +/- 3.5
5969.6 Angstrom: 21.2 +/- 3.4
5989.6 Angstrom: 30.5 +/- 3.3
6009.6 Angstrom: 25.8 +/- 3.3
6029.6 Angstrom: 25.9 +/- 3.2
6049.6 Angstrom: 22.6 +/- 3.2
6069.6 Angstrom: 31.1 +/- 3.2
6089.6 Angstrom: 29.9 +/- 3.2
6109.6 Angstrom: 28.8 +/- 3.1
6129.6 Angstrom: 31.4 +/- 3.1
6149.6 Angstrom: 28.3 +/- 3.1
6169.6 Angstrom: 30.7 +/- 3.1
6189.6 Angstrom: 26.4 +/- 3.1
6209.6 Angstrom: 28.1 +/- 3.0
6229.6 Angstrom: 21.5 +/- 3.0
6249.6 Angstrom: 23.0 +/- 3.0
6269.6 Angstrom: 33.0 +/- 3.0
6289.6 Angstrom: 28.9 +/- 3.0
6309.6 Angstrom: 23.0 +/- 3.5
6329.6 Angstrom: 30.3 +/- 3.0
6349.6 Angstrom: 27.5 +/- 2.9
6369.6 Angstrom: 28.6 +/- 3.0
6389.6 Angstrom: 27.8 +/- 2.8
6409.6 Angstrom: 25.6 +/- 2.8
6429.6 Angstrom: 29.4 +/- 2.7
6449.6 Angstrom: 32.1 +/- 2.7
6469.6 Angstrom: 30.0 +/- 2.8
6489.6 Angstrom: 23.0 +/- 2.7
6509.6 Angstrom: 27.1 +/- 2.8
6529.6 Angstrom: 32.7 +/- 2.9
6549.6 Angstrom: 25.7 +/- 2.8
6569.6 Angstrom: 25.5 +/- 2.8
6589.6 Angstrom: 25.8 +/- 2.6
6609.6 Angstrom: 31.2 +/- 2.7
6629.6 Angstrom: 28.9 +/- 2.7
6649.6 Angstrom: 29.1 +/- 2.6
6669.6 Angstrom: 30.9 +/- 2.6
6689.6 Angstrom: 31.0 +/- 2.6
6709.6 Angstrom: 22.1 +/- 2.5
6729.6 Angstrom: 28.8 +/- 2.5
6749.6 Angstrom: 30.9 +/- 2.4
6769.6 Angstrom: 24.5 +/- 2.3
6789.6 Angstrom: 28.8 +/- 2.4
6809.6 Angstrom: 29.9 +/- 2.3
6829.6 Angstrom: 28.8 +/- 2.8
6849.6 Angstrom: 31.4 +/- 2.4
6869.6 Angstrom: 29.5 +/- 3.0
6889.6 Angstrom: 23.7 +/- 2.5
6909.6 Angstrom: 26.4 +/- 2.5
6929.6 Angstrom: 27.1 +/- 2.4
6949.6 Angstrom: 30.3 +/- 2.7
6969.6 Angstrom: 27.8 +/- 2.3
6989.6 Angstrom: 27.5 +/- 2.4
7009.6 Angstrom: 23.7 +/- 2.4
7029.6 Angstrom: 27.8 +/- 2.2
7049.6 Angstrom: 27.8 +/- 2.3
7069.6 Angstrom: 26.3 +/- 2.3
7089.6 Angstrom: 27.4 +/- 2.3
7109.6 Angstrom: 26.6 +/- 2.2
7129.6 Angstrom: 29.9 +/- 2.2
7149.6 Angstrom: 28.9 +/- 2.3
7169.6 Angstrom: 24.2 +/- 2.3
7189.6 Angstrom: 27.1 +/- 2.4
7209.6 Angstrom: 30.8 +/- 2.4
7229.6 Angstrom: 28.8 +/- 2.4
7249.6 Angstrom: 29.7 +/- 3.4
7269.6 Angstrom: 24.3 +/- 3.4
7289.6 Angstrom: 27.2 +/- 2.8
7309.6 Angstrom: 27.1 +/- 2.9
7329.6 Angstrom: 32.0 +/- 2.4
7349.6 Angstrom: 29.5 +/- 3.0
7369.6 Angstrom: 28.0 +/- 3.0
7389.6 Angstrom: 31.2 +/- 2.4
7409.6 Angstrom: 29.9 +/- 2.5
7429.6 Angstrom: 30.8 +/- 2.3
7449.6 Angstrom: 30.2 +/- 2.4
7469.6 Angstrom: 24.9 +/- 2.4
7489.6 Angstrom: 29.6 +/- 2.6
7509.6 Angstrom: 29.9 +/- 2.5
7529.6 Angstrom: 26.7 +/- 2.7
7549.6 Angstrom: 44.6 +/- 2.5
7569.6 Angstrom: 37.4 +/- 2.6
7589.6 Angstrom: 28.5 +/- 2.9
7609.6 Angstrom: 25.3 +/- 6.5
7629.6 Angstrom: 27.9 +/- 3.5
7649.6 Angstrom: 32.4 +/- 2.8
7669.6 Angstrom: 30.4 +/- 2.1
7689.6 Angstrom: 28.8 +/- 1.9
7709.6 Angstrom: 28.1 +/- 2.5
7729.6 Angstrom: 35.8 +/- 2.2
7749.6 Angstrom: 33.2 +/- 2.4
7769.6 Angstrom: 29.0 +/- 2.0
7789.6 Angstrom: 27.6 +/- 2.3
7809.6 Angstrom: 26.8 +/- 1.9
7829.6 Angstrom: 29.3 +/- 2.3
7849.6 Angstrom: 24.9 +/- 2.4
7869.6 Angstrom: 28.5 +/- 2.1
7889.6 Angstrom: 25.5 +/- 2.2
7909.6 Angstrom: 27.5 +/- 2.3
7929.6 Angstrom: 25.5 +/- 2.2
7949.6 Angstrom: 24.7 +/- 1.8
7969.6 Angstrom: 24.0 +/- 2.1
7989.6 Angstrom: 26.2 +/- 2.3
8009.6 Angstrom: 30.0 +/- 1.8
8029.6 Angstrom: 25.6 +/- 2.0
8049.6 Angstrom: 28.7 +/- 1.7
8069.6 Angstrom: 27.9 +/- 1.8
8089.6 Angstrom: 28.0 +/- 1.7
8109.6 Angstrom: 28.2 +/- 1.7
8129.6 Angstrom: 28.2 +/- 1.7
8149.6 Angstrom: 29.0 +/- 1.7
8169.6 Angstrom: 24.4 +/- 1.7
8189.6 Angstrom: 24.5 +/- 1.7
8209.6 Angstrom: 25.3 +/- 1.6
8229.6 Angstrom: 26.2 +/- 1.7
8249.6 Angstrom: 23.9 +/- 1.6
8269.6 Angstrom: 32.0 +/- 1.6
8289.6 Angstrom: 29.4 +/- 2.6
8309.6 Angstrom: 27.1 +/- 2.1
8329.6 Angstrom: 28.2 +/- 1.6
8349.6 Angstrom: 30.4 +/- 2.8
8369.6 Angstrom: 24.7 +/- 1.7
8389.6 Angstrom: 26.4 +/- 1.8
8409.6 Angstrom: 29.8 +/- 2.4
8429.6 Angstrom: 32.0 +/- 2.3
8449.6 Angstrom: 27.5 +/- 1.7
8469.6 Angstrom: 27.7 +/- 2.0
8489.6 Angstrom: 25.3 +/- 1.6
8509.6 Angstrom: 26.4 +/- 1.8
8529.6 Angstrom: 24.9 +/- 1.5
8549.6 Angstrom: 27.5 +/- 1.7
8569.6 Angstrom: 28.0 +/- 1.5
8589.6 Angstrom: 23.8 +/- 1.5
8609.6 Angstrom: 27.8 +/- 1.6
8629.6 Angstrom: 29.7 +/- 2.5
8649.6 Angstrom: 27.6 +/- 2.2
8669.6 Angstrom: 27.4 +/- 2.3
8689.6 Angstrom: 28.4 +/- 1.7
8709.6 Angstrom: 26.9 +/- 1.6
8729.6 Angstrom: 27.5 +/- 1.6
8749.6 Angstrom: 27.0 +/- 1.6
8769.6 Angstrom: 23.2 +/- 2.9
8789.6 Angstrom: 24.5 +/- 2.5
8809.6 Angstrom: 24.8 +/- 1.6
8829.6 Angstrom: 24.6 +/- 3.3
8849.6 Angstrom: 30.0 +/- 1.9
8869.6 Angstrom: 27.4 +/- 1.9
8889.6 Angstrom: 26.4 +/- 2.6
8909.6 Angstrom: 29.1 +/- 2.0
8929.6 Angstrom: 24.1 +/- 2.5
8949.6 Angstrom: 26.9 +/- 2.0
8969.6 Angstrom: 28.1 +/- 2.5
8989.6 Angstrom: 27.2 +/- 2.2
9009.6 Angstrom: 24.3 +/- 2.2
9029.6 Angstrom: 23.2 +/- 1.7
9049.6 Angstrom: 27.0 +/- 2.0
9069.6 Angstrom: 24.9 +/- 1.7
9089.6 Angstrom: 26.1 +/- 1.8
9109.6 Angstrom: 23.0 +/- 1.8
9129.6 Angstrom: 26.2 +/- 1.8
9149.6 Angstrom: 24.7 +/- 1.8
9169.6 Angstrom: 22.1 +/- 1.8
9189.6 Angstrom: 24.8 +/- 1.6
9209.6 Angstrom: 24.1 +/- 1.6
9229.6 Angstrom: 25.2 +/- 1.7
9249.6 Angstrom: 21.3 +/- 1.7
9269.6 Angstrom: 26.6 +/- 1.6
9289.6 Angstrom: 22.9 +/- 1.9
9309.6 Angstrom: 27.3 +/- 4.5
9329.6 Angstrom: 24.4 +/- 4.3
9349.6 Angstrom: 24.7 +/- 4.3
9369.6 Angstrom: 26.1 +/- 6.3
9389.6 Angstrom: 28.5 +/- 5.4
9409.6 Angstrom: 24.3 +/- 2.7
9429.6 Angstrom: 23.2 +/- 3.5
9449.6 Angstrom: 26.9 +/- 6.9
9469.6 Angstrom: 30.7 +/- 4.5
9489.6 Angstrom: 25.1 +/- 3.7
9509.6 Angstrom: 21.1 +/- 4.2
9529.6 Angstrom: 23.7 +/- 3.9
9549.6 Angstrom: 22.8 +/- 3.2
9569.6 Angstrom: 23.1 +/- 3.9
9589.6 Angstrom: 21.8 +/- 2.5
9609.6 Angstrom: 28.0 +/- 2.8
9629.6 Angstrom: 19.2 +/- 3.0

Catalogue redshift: 0.150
